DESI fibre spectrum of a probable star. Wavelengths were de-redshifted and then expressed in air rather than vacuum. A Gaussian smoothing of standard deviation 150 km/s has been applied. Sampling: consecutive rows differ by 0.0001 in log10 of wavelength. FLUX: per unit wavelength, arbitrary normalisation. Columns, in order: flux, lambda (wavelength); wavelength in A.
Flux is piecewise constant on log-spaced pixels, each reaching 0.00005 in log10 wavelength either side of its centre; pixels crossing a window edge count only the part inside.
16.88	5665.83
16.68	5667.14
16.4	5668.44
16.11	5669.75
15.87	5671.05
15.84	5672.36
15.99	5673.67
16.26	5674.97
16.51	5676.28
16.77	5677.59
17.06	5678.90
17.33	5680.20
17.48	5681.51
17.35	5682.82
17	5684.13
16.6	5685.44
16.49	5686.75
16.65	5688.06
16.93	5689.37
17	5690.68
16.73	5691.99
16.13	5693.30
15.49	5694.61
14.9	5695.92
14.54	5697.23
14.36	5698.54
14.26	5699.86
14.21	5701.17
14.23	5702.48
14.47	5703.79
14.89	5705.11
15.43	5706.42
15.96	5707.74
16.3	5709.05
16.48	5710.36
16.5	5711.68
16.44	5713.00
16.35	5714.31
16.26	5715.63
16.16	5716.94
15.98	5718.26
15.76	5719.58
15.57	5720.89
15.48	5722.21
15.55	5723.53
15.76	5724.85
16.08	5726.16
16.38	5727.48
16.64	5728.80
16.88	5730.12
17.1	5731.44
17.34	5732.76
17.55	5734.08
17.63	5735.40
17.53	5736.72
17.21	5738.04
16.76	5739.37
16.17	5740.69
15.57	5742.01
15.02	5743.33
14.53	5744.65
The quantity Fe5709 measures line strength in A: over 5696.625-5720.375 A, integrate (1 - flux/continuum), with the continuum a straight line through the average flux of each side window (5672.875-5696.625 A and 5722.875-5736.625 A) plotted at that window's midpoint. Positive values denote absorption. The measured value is 1.7 A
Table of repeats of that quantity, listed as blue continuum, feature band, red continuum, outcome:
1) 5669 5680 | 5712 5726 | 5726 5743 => 0.6 A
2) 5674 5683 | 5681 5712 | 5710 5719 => 1.4 A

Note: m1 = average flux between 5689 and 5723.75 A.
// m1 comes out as 15.6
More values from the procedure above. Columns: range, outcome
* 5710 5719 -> 16.3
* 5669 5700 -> 16.3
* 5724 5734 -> 16.6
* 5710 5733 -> 16.2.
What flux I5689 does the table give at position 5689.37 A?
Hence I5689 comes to 16.93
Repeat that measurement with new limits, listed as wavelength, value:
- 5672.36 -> 15.84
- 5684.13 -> 17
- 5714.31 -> 16.35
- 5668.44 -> 16.4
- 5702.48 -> 14.23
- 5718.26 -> 15.98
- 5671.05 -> 15.87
